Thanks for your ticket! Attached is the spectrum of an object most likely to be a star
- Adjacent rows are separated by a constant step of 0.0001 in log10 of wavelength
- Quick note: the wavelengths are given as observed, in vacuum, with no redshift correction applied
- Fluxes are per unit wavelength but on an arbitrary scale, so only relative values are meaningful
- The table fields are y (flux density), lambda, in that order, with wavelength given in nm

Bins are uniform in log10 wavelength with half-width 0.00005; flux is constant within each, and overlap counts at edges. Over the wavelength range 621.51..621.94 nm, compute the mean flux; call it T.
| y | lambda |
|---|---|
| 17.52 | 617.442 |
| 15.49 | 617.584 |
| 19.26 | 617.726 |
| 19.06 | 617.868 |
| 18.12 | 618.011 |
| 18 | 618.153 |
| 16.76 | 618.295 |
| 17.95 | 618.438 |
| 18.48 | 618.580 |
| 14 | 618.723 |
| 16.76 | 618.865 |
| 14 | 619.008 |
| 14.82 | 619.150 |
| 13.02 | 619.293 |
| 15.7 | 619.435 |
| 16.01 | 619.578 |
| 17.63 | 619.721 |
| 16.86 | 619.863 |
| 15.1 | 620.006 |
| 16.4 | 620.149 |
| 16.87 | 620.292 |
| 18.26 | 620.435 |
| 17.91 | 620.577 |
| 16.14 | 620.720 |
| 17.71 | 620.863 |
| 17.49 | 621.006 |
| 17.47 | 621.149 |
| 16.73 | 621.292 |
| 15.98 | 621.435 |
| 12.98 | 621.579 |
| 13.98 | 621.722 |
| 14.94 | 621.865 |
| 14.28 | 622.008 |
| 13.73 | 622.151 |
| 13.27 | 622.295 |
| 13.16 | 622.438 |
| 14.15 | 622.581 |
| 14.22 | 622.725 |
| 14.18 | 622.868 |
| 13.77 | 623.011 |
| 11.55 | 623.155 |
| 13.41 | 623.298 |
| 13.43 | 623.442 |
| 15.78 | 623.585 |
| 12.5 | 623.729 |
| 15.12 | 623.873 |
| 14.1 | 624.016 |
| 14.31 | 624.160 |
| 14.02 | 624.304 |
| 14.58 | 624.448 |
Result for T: 14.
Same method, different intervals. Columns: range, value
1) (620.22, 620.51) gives 17.6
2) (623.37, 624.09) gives 14.2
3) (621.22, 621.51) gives 16.3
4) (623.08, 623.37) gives 12.5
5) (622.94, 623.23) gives 12.7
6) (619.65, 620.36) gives 16.6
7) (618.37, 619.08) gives 16.2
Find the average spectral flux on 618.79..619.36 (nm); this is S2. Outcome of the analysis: 14.7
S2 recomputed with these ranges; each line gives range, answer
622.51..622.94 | 14.2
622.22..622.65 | 13.5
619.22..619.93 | 15.8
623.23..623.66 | 14.2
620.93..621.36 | 17.2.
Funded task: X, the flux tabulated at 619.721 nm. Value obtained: 17.63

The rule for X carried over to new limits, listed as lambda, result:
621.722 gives 13.98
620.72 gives 16.14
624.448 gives 14.58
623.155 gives 11.55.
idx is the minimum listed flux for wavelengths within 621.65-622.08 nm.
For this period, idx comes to 13.98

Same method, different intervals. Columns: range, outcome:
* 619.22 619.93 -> 13.02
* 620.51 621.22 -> 16.14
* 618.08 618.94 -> 14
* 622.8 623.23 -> 11.55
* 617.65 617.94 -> 19.06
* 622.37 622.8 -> 13.16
